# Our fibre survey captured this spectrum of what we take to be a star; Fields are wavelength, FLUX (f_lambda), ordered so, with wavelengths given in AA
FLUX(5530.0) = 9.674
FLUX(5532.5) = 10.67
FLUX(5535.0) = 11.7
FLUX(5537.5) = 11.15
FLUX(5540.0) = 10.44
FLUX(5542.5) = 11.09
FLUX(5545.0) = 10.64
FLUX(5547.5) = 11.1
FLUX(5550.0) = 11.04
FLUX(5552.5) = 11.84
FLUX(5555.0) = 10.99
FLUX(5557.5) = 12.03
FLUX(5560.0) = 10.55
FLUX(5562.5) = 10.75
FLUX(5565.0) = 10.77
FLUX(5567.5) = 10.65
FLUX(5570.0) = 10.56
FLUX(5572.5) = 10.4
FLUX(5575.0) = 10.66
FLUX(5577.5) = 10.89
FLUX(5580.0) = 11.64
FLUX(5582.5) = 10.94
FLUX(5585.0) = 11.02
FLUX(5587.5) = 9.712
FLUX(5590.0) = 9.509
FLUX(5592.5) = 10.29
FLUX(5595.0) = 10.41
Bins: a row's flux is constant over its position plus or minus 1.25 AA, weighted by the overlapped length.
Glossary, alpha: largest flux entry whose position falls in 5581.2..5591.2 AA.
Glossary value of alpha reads 11.02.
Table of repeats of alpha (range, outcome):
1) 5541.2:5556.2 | 11.84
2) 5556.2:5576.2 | 12.03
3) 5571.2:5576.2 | 10.66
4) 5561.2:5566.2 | 10.77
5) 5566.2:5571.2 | 10.65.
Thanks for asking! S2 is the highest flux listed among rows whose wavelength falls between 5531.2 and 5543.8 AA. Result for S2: 11.7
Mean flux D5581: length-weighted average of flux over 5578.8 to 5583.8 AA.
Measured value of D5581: 11.3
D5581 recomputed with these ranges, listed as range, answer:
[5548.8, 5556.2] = 11.3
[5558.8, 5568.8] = 10.7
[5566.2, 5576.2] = 10.6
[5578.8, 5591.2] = 10.6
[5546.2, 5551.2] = 11.1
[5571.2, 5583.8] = 10.9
